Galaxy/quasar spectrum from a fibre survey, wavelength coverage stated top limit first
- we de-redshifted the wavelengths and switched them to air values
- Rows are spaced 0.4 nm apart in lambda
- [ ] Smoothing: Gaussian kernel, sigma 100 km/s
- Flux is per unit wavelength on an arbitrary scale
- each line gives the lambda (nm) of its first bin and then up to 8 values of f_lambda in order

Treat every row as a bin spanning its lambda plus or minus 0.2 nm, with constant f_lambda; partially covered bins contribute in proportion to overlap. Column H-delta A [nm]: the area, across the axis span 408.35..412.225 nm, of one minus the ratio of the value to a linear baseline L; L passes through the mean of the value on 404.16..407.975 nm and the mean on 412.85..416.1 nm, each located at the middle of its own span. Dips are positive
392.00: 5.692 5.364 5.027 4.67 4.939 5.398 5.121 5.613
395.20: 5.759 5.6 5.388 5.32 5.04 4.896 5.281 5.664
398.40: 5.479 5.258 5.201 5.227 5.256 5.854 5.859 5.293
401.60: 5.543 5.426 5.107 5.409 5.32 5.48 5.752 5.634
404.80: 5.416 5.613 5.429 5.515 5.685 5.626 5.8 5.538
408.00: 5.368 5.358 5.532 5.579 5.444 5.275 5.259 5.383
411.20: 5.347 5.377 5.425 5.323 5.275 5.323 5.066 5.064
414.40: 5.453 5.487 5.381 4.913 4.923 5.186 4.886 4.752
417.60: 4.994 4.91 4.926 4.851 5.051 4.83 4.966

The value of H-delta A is -0.004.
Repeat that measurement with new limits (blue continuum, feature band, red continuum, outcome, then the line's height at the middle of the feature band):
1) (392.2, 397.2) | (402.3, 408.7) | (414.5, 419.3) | -0.45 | 5.15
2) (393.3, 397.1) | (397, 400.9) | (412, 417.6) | -0.07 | 5.29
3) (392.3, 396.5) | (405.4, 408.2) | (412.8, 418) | -0.20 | 5.19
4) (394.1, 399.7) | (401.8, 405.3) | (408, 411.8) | -0.06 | 5.37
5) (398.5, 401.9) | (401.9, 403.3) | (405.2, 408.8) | 0.04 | 5.47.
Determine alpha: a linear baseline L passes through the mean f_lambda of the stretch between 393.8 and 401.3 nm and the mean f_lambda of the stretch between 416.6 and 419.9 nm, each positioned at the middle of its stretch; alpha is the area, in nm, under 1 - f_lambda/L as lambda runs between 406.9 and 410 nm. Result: -0.22 nm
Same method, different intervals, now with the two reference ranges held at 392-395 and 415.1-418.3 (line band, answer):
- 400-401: -0.118 nm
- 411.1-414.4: -0.176 nm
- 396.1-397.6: 0.010 nm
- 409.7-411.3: -0.090 nm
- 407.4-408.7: -0.095 nm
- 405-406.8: -0.173 nm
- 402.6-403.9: -0.083 nm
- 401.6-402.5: -0.040 nm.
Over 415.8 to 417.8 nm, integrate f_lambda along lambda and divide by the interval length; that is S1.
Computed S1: 4.95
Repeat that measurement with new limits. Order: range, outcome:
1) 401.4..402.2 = 5.48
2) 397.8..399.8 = 5.37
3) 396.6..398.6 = 5.27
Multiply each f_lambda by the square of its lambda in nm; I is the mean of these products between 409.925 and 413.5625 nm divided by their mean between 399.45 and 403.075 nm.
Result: 1.0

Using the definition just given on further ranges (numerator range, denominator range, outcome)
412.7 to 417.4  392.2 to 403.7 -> 1.05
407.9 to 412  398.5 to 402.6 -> 1.05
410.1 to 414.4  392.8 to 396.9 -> 1.09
